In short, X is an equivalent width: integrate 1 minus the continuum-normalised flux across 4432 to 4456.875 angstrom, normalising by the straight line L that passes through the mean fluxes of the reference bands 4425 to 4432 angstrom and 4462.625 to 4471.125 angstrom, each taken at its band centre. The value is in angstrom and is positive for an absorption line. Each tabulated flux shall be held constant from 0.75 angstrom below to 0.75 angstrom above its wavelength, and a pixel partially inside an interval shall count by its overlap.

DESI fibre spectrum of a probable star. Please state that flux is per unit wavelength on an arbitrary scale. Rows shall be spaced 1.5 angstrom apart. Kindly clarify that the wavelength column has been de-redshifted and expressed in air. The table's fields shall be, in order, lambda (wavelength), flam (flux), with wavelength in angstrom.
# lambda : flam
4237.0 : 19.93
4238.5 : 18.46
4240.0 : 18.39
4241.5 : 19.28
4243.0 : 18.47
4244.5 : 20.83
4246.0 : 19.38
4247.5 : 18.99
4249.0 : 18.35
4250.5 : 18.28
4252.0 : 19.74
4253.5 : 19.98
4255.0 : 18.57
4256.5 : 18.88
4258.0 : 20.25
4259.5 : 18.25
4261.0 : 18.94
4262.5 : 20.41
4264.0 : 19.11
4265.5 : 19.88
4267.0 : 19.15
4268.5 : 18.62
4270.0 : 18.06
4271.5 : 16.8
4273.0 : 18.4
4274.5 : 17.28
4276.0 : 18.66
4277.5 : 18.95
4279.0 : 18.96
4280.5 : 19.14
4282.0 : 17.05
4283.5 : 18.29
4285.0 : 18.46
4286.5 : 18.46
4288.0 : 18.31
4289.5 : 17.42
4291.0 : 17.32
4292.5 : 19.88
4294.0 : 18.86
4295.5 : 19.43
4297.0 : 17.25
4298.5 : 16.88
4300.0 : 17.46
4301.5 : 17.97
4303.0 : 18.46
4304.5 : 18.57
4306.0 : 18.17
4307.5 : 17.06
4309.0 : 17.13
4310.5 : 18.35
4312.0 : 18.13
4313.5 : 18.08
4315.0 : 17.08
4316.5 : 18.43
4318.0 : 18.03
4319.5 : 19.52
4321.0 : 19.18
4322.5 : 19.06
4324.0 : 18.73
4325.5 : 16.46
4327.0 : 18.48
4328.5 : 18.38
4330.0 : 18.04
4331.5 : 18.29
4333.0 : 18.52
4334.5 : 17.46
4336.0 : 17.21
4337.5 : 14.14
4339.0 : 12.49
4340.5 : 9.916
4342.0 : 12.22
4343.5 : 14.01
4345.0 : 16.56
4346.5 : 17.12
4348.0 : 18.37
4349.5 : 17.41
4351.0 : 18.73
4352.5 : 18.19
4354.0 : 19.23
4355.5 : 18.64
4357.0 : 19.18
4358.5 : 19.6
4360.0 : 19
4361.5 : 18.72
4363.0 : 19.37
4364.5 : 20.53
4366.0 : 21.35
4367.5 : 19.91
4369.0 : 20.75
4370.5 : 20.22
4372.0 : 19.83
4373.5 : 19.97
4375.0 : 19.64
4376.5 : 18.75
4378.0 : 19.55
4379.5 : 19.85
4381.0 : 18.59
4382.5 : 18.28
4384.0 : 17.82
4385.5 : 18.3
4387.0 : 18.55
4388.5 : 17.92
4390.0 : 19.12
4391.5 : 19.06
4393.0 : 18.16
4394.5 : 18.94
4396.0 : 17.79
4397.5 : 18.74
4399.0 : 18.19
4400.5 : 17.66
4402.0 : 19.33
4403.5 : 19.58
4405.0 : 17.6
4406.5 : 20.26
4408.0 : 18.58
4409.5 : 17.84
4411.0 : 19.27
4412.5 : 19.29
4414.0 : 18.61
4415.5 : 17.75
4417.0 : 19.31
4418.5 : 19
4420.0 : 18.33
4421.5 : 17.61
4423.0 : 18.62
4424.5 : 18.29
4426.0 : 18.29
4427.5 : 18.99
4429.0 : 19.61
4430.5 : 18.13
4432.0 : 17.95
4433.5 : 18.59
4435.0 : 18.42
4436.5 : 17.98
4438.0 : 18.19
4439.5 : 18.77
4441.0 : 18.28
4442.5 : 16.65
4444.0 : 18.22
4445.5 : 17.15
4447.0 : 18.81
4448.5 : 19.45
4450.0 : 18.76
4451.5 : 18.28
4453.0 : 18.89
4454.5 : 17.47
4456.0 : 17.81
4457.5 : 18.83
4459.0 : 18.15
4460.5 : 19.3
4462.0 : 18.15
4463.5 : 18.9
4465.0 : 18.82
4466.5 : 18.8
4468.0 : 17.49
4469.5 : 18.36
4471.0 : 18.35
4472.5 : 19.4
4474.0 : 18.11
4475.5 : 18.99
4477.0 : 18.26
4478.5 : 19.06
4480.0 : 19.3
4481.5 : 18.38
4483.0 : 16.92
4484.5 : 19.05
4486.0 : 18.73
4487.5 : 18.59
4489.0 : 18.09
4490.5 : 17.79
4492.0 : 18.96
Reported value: 0.5 angstrom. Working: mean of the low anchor 18.7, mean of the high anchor 18.5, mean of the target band 18.2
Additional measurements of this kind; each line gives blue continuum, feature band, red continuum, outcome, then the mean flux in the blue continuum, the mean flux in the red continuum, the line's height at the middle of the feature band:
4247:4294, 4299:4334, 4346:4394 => 1.32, 18.7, 19.1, 18.9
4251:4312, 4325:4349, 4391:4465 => 3.07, 18.5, 18.5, 18.5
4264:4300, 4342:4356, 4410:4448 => 0.83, 18.3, 18.4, 18.4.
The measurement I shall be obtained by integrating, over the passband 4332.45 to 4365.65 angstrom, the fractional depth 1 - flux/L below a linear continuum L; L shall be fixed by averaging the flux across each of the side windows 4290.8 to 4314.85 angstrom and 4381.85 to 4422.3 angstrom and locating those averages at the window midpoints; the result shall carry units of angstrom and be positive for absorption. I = 2.1 angstrom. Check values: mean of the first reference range 18.1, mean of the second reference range 18.6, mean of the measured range 17.2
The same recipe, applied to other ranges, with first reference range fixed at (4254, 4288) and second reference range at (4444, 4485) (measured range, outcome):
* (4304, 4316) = 0.52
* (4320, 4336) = 0.33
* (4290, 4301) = 0.30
